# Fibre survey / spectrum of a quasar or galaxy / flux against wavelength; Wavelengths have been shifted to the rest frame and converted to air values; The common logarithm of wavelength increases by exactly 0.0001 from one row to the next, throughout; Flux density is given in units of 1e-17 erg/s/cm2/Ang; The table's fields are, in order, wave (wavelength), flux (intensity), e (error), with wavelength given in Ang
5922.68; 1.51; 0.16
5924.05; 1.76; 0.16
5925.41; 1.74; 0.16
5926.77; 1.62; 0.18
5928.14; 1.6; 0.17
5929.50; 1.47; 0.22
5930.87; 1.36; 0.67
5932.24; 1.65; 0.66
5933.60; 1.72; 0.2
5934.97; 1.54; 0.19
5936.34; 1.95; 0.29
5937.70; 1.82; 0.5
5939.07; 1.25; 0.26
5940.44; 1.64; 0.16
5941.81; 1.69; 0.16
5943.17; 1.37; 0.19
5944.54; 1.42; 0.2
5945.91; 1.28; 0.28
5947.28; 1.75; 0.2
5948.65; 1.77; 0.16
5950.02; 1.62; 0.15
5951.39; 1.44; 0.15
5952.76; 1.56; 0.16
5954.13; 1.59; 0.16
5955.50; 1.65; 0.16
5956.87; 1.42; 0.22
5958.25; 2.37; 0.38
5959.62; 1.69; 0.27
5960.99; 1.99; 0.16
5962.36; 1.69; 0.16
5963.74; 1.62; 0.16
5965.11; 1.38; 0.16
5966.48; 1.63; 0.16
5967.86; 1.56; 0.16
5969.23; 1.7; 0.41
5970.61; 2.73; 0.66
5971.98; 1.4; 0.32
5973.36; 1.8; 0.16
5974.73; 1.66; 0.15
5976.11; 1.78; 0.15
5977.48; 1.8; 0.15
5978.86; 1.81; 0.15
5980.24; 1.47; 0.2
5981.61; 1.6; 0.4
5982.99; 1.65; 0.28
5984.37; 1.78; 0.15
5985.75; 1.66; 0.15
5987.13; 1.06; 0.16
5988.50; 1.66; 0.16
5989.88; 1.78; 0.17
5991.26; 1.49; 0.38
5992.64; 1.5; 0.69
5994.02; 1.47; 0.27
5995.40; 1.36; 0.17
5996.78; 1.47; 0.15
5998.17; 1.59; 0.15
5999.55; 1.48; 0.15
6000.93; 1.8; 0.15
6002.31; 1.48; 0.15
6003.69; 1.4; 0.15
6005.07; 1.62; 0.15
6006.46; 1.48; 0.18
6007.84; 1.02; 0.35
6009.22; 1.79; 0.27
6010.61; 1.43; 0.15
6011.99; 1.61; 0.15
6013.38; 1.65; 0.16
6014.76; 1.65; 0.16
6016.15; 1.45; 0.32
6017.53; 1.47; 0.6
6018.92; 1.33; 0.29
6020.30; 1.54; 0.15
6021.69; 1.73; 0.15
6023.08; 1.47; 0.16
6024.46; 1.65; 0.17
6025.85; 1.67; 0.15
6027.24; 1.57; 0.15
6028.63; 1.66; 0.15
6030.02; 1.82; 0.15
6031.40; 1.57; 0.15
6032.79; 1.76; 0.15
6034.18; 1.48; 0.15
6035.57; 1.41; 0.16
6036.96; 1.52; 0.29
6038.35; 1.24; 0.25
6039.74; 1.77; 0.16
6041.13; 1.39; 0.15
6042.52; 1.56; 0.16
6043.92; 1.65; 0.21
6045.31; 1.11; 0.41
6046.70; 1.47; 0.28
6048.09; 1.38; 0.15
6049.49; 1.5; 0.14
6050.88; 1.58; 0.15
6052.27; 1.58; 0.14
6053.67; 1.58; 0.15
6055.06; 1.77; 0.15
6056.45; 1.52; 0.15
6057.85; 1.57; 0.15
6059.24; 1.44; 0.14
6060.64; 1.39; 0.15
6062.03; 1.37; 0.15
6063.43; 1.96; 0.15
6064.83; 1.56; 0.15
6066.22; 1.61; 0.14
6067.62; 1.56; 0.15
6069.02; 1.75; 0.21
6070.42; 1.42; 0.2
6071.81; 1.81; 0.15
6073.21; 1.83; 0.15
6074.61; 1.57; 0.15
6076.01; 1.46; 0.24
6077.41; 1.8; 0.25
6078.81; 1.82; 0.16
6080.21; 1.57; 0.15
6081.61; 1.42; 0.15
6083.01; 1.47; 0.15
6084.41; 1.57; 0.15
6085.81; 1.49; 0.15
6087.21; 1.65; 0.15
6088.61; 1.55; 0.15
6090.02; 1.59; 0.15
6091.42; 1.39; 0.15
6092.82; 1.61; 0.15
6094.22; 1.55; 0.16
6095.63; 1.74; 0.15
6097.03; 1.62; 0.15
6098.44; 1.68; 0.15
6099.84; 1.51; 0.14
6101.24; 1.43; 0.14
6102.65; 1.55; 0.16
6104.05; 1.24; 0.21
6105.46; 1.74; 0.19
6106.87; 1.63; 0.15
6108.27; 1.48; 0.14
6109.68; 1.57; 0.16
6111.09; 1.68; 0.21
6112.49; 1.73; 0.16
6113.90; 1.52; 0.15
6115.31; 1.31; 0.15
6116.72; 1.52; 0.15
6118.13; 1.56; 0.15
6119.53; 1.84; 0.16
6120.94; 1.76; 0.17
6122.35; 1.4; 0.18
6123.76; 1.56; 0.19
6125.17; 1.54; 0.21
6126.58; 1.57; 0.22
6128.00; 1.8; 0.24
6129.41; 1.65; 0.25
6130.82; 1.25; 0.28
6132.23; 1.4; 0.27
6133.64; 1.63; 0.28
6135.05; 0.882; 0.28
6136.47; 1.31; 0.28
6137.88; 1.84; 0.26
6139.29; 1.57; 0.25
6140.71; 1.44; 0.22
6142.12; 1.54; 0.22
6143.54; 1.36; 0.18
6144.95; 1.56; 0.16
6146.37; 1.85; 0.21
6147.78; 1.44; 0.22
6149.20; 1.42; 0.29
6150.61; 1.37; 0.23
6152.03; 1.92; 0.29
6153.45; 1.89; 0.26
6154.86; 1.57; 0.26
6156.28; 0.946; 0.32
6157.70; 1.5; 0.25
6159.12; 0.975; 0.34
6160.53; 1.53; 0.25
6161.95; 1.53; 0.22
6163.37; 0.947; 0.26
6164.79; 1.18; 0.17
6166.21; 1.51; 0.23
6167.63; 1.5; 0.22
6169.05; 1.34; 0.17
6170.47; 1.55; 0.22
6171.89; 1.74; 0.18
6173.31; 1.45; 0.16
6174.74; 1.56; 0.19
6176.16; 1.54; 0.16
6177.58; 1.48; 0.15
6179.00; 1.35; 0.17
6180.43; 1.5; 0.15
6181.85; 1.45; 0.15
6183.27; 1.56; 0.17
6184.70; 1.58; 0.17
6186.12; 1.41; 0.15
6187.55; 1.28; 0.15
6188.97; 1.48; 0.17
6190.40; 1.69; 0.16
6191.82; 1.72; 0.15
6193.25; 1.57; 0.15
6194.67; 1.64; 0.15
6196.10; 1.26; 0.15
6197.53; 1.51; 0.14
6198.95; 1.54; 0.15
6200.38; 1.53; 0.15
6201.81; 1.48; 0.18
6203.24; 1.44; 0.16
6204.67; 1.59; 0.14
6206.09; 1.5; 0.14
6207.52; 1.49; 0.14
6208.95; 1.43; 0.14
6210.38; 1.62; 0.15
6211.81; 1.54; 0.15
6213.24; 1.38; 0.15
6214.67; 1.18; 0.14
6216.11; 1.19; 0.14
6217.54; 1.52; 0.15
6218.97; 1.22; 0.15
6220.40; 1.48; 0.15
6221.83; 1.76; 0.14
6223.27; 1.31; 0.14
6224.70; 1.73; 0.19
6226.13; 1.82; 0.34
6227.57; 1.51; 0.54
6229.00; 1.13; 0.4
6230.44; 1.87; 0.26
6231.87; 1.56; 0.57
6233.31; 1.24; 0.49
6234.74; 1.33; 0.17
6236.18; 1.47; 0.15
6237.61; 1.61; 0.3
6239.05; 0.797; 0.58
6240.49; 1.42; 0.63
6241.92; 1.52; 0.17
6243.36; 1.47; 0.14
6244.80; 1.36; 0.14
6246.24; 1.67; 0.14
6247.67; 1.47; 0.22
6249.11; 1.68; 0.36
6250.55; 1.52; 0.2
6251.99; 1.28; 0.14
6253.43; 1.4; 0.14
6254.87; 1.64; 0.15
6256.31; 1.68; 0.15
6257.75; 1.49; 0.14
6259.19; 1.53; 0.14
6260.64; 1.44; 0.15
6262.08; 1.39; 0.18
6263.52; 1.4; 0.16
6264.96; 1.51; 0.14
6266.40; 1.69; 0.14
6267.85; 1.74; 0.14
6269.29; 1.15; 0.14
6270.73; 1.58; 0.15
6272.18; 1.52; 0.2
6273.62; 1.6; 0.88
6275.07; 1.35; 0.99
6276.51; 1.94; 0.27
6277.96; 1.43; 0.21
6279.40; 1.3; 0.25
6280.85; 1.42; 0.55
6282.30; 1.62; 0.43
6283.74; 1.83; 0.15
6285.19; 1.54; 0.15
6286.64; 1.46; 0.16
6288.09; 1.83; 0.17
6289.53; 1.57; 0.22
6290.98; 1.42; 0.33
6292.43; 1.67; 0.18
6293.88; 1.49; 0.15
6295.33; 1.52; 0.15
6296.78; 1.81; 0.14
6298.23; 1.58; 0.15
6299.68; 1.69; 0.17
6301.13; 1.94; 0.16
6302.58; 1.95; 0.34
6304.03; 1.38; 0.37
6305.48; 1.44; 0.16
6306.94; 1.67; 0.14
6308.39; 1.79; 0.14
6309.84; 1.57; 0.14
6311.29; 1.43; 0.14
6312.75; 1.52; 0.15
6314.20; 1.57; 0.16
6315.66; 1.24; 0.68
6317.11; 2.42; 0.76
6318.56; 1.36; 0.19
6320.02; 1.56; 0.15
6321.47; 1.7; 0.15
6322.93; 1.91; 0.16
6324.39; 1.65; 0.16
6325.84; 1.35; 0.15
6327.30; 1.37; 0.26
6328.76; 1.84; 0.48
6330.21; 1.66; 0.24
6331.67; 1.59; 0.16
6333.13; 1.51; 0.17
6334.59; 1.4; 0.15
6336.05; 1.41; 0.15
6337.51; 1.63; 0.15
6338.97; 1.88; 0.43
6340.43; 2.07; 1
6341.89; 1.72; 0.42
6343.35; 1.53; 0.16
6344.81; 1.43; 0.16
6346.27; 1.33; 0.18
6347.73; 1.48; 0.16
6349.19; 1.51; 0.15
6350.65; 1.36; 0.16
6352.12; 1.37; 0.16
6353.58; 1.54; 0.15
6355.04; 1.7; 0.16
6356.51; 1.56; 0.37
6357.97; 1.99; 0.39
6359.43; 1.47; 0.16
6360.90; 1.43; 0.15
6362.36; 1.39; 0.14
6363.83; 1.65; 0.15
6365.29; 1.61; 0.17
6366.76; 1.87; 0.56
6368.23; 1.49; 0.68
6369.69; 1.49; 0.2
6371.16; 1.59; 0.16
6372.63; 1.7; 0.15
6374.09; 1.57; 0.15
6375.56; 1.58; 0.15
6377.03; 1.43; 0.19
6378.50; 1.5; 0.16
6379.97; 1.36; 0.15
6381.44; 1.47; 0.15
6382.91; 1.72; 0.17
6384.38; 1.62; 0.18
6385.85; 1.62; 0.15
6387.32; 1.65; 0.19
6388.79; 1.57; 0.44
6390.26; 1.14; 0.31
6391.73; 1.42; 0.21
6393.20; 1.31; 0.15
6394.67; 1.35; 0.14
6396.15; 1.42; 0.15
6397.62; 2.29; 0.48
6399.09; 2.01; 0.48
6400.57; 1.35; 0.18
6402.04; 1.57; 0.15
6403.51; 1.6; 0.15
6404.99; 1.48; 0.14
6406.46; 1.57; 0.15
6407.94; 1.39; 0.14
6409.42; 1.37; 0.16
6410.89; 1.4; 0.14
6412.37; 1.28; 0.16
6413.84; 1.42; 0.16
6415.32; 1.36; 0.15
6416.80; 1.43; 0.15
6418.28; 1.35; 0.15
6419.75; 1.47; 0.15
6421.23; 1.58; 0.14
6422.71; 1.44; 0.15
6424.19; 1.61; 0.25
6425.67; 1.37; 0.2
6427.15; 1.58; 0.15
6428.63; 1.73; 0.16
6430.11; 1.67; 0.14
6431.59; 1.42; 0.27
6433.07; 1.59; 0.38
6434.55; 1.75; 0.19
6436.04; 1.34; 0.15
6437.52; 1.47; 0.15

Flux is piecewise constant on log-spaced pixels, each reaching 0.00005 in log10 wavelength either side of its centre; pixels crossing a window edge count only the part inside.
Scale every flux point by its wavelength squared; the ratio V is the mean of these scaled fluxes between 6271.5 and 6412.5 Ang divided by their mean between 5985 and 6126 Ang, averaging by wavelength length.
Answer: 1.11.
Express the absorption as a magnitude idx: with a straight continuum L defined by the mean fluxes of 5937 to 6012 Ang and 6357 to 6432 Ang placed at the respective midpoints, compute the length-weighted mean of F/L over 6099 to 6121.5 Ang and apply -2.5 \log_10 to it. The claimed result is 0.01 mag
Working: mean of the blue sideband 1.61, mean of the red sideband 1.53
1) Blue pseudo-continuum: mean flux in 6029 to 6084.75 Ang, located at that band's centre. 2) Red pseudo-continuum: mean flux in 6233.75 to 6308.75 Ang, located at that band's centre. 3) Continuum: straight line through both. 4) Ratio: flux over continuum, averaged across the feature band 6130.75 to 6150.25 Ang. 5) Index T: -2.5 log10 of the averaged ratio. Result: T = 0.06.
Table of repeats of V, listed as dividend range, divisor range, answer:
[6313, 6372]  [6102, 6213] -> 1.12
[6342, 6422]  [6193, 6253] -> 1.09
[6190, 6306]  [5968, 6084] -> 1.03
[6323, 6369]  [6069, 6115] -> 1.08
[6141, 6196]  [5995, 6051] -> 1.02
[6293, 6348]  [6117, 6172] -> 1.15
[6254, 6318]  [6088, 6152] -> 1.08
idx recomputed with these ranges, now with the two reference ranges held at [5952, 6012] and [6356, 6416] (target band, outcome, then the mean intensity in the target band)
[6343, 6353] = 0.09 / 1.43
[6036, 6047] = 0.11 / 1.46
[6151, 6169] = 0.13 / 1.41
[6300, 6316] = -0.03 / 1.6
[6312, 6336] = -0.03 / 1.6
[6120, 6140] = 0.05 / 1.52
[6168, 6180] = 0.06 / 1.5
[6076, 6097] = 0.01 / 1.58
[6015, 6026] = 0.05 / 1.54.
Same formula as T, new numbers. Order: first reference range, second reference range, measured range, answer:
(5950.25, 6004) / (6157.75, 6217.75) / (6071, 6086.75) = -0.045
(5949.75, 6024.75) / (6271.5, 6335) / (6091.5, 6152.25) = 0.043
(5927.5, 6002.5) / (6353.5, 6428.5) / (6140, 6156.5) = 0.031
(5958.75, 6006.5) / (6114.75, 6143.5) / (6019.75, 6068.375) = 0.021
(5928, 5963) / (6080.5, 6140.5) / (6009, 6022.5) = 0.025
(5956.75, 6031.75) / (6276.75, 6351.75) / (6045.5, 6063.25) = 0.069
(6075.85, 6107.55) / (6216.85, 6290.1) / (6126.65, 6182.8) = 0.054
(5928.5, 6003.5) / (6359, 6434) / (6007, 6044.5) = 0.043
